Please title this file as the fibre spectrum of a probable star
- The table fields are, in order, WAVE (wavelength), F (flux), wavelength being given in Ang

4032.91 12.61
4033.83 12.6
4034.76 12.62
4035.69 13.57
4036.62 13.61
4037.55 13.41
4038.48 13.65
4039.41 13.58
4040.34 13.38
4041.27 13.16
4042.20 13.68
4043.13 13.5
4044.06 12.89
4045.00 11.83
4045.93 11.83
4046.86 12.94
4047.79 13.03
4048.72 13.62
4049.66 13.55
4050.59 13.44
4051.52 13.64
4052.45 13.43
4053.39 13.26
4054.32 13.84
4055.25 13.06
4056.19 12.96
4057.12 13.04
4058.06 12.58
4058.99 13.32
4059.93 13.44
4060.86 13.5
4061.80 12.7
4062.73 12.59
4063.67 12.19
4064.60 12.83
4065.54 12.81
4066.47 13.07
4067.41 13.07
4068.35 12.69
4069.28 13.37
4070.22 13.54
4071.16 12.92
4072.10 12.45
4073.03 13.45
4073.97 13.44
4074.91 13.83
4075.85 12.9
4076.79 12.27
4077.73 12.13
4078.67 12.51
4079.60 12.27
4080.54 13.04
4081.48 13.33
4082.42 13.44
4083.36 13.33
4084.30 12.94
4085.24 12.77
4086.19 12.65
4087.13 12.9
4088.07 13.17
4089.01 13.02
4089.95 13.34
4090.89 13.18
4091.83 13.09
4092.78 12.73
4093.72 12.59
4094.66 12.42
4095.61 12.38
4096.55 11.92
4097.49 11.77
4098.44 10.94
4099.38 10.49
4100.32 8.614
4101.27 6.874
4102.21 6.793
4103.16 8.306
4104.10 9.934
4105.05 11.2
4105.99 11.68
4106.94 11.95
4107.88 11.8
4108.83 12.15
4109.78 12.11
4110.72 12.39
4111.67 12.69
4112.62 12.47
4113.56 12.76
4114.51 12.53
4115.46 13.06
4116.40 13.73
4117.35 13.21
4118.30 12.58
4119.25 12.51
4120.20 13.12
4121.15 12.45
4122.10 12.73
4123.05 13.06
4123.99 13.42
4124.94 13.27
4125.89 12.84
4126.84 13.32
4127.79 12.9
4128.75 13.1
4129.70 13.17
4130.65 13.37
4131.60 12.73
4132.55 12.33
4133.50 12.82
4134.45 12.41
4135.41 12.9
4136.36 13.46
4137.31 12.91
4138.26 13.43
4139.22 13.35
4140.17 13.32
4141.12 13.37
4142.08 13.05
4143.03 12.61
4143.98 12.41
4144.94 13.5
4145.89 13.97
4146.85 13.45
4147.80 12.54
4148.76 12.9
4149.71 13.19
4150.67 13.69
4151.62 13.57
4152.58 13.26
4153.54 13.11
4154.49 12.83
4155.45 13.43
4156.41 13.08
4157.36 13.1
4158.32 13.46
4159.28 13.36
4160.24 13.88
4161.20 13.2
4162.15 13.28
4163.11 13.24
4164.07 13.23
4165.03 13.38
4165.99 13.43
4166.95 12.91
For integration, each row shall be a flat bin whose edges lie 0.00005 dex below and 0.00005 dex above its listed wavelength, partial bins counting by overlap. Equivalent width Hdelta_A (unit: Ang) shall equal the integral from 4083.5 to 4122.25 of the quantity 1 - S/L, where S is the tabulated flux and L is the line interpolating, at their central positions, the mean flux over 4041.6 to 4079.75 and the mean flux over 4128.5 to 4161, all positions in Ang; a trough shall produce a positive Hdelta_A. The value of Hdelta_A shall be 3.3 Ang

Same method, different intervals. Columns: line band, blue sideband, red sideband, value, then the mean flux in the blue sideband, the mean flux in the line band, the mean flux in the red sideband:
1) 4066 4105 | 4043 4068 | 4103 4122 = 1.33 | 13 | 12.2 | 12.2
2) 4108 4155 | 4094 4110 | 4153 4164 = -3.80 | 10.7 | 13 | 13.3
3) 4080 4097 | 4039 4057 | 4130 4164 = 0.36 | 13.2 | 12.9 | 13.2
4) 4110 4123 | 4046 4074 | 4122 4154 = 0.32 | 13.1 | 12.8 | 13.1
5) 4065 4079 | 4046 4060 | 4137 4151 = 0.27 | 13.2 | 13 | 13.2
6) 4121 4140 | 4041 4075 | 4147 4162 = 0.28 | 13.1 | 13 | 13.3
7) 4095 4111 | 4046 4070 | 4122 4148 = 2.97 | 13.1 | 10.7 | 13.1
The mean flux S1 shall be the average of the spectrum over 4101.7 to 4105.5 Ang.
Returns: 9.02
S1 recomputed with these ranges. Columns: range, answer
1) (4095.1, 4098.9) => 11.7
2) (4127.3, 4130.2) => 13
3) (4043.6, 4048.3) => 12.5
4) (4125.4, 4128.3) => 13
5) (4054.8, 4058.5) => 12.9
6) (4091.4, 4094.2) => 12.8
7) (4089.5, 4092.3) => 13.2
